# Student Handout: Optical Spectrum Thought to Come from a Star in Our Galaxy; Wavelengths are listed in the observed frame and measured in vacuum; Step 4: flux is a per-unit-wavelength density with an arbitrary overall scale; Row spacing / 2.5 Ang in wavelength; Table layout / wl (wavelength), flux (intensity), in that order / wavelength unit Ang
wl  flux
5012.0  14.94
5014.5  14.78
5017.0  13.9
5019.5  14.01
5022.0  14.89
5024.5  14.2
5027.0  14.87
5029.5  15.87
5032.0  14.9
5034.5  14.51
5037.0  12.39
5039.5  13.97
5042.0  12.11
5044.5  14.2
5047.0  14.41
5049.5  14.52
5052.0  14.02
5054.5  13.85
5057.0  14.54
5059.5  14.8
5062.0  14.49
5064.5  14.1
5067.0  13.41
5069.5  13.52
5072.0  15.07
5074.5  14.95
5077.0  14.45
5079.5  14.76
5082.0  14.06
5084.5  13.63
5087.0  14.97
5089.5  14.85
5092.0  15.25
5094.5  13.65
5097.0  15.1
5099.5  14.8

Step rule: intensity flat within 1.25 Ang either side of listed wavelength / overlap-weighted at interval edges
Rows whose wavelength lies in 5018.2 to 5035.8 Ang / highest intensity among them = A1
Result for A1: 15.87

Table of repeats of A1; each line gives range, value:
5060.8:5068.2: 14.49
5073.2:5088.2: 14.97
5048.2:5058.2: 14.54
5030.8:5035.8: 14.9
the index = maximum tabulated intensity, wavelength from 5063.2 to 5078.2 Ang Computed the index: 15.07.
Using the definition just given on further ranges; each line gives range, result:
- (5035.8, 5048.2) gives 14.41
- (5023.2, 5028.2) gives 14.87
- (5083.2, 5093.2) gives 15.25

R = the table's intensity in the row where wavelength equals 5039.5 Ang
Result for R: 13.97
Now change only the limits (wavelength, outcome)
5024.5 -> 14.2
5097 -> 15.1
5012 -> 14.94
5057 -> 14.54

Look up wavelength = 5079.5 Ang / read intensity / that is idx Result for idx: 14.76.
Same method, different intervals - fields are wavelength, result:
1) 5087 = 14.97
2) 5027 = 14.87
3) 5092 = 15.25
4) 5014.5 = 14.78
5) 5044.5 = 14.2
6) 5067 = 13.41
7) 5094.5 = 13.65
